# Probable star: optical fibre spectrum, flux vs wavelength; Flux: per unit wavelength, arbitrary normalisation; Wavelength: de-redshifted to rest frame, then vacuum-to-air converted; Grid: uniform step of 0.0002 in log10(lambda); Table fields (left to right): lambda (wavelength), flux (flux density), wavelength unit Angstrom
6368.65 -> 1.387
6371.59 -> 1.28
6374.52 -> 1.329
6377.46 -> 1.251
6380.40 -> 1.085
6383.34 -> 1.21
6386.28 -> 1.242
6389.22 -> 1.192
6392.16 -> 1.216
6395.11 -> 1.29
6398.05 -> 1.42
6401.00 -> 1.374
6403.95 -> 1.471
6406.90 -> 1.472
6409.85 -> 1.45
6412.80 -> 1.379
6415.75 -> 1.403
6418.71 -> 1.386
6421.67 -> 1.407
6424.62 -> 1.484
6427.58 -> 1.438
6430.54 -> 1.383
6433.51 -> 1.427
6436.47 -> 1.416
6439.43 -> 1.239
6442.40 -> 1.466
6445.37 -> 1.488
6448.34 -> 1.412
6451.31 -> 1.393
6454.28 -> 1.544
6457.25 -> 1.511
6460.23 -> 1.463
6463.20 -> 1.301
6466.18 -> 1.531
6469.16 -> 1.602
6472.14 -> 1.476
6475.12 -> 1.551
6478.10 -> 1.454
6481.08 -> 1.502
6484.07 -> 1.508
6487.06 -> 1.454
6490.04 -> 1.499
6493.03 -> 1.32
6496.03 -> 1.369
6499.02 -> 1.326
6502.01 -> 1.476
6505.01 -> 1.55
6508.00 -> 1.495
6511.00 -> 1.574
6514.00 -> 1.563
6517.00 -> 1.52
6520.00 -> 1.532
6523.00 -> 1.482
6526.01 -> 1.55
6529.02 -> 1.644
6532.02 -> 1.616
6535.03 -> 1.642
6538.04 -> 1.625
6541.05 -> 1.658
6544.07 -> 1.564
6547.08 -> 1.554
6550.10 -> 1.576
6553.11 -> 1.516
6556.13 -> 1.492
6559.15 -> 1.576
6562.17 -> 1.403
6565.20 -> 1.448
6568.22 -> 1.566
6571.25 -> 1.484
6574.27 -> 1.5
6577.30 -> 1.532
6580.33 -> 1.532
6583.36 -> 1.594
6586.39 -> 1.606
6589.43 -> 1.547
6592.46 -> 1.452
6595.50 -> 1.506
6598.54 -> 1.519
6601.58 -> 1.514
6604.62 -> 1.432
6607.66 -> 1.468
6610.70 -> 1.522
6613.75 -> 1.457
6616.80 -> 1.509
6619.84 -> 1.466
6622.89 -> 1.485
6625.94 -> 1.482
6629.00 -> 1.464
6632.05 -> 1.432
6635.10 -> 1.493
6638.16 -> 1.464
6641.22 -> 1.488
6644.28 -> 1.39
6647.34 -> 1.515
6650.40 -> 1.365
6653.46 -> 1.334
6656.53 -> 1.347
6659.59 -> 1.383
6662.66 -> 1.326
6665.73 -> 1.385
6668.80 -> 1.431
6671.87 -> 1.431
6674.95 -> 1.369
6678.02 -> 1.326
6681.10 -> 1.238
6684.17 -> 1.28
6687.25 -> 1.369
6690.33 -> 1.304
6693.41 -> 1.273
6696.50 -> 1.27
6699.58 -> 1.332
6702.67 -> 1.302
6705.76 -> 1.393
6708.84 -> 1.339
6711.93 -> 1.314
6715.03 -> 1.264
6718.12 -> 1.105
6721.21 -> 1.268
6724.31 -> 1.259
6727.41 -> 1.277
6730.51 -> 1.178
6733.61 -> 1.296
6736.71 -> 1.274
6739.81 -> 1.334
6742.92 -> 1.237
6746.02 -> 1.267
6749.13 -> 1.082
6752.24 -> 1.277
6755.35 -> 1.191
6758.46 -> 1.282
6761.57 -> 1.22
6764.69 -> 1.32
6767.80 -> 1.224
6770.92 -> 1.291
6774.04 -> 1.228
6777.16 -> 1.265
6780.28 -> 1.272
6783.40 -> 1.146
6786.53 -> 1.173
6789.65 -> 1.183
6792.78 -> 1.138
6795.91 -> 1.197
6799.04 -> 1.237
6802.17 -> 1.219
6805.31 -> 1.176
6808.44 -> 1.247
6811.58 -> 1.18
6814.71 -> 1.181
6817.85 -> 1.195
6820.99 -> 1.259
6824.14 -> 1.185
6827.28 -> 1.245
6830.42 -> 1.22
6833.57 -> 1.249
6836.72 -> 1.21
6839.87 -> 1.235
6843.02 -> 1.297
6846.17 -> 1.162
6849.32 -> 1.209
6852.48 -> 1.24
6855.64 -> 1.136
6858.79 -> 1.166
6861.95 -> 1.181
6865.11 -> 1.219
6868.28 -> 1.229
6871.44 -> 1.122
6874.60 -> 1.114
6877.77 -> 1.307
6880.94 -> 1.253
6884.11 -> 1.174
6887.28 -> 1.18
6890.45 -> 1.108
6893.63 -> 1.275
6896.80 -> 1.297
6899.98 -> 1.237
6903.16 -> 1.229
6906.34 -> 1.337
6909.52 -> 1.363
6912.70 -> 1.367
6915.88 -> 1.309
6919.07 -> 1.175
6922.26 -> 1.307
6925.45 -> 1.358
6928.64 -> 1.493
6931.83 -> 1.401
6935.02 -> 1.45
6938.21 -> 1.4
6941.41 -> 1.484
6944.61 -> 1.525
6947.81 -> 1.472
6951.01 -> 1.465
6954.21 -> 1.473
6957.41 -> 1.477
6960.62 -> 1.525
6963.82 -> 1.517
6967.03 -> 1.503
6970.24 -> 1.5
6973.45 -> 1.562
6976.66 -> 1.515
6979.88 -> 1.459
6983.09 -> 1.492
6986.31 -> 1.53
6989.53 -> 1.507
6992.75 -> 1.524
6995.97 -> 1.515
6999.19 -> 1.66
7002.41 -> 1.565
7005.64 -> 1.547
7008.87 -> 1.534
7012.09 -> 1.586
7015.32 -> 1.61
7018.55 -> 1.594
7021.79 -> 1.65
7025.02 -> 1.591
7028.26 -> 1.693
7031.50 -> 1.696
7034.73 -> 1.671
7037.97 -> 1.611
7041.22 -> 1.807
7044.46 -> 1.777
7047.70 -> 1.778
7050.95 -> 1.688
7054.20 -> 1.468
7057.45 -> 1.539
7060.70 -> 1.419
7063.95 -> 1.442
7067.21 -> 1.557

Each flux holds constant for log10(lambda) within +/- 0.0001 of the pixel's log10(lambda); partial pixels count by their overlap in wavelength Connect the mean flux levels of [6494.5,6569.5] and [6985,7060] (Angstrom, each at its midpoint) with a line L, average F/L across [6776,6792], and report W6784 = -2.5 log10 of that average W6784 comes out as 0.292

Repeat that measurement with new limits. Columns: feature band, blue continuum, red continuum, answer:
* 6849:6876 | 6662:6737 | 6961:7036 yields 0.22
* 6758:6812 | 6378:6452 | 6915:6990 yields 0.17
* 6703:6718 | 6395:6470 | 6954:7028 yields 0.14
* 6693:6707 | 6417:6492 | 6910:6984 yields 0.10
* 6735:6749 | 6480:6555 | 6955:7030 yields 0.22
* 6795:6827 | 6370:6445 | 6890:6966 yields 0.14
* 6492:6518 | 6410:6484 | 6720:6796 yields -0.05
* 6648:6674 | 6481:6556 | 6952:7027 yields 0.11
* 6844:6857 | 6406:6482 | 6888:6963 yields 0.16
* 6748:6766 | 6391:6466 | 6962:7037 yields 0.22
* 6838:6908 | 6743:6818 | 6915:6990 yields 0.11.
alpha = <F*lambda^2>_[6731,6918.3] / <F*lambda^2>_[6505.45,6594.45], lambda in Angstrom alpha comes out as 0.9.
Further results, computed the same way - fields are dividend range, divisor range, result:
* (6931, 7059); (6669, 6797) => 1.33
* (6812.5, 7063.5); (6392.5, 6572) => 1.09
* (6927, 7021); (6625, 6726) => 1.22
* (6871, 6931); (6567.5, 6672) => 0.94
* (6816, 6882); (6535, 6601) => 0.86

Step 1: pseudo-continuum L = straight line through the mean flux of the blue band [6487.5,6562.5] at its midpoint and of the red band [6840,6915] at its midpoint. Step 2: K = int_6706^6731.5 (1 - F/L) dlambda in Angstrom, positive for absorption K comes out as 1.9 Angstrom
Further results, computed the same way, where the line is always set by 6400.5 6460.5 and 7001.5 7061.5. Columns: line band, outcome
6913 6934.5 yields 3.3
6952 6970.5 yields 1.2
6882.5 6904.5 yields 5.1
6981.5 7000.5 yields 0.9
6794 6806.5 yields 2.8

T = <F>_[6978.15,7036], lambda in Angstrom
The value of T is 1.58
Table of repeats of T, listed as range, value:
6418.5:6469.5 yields 1.44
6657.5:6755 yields 1.3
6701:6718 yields 1.3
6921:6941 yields 1.41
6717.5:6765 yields 1.24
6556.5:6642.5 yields 1.5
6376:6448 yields 1.36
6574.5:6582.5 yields 1.53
